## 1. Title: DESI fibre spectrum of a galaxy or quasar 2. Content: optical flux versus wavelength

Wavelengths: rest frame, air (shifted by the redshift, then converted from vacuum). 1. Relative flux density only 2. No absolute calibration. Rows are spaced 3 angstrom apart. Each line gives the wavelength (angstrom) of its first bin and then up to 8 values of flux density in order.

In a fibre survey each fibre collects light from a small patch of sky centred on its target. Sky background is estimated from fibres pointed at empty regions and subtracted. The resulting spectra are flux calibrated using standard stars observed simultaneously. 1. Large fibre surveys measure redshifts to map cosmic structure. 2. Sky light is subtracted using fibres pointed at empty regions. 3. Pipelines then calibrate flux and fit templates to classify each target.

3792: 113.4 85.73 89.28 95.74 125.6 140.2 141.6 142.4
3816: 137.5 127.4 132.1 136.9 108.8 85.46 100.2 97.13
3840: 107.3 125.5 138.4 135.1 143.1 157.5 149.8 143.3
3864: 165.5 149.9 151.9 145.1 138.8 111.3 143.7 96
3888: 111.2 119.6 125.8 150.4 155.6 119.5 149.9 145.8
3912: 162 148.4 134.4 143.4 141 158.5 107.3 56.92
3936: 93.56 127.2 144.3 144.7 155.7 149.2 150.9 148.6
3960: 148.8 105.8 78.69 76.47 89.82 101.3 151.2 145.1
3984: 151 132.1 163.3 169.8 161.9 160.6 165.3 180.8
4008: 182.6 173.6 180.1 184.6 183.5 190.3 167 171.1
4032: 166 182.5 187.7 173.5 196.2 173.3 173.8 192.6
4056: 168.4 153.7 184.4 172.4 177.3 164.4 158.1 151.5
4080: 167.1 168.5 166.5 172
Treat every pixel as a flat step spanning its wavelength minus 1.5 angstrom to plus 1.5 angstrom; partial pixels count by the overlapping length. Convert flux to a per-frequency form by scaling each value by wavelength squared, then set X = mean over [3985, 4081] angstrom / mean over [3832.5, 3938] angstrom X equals 1.40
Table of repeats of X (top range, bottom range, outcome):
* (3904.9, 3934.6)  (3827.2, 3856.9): 1.16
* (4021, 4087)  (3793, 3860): 1.58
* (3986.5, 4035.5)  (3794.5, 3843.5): 1.62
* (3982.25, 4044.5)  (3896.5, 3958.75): 1.31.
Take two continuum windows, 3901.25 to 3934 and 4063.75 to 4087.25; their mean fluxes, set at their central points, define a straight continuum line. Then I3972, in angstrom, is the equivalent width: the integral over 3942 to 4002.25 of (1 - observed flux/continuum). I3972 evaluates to 3.46 angstrom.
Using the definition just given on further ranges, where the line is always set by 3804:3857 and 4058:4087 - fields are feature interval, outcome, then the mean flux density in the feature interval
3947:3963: 0.1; 146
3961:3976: 5.8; 92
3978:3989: 0.5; 145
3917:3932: 0.8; 134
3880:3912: 1.2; 133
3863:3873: -1.5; 154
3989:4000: -0.7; 164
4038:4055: -2.1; 182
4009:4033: -2.9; 177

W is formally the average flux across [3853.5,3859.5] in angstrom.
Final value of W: 154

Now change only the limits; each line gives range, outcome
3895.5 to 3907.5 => 144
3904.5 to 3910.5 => 148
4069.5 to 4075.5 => 161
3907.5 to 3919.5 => 148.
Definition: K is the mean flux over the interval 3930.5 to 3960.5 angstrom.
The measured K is 131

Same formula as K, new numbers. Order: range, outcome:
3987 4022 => 172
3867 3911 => 134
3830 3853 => 117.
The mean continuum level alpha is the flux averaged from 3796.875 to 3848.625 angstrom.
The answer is 120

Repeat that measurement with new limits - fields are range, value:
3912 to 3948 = 130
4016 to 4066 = 178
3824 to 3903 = 130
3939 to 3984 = 129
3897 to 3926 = 145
